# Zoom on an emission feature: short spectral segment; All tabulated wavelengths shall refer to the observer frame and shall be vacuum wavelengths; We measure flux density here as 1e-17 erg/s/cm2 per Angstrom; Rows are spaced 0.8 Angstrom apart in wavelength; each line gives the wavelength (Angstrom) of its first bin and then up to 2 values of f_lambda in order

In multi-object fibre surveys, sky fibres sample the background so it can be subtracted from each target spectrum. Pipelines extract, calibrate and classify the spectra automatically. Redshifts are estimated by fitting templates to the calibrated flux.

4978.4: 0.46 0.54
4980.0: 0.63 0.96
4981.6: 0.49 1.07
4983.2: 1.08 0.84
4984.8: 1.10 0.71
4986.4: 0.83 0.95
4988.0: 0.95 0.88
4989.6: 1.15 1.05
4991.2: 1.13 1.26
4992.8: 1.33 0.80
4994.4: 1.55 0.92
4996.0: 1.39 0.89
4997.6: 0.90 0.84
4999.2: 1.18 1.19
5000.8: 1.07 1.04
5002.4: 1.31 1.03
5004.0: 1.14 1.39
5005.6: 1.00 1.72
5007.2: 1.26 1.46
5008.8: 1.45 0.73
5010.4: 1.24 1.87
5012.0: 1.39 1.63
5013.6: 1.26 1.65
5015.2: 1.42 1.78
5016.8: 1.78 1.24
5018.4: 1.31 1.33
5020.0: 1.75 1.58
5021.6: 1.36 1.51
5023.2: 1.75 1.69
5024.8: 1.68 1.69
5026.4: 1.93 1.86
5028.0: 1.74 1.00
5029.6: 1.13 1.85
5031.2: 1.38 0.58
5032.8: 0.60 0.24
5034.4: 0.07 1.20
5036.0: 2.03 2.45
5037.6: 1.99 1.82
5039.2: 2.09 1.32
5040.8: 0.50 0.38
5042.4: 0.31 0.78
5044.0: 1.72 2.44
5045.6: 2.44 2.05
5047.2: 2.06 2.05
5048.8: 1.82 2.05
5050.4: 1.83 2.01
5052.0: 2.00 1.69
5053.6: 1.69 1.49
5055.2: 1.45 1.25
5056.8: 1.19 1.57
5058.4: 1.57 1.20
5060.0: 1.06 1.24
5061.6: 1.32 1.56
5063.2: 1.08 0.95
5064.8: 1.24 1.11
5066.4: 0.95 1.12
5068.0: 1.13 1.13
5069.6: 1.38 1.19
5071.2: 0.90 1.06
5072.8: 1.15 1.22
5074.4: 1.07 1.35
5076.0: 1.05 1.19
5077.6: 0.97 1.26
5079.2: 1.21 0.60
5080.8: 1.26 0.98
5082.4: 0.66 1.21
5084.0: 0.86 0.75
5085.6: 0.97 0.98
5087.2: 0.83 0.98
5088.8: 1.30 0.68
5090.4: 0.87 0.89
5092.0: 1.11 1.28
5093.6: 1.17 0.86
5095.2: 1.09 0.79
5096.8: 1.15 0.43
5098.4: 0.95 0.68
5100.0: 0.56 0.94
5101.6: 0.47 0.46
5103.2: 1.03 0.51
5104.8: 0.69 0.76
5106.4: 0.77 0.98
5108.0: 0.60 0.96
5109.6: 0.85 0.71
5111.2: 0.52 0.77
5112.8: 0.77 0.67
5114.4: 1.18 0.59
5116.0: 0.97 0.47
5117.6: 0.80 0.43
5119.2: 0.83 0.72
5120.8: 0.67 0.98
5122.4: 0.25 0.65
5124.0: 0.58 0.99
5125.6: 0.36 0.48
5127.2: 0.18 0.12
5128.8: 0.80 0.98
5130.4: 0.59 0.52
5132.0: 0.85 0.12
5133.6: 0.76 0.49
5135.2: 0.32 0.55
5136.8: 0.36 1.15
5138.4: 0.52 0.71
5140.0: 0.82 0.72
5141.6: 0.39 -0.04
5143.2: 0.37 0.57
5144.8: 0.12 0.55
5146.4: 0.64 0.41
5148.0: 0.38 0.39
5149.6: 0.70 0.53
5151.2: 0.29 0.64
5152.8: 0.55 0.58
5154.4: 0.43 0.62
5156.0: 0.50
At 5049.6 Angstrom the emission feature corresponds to C IV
